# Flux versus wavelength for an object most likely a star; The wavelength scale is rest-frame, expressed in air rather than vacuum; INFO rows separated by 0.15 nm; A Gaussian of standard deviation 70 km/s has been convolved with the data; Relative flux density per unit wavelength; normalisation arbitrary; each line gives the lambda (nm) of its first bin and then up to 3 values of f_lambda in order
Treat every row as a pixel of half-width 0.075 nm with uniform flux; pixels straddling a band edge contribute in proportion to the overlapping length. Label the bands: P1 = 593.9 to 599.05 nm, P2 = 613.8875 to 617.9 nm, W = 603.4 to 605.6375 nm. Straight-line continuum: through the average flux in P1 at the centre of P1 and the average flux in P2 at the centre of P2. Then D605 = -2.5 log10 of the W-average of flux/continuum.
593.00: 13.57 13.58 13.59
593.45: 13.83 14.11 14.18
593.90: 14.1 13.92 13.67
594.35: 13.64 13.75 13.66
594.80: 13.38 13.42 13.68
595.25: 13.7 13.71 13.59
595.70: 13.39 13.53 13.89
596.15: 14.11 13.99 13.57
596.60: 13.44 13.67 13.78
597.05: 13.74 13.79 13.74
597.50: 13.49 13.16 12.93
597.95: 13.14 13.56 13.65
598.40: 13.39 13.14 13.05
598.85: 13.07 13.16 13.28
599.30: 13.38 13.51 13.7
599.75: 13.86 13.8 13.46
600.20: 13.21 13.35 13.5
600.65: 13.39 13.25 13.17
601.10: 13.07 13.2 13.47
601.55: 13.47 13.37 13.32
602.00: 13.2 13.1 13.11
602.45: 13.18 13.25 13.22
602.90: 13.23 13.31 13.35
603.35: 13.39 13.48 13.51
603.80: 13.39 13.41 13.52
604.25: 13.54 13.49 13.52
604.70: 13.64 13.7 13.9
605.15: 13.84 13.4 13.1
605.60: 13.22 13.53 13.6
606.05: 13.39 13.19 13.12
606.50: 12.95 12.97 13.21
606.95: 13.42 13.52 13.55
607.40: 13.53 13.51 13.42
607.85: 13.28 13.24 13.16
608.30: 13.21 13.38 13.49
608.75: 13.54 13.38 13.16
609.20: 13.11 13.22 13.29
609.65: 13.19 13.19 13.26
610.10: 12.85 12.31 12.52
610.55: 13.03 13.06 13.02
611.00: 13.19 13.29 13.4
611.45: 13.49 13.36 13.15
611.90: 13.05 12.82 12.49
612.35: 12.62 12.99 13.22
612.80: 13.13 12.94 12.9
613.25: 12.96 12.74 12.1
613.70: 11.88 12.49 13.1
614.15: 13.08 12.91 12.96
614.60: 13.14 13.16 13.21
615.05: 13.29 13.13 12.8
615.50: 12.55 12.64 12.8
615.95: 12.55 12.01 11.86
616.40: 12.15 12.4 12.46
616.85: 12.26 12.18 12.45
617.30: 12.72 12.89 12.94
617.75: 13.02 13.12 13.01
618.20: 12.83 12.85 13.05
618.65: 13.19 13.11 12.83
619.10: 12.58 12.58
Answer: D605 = -0.02 mag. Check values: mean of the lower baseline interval 13.6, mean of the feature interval 13.5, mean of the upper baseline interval 12.7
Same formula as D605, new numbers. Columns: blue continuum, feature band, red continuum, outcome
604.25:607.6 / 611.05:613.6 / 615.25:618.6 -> 0.00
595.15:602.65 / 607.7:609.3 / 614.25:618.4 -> -0.02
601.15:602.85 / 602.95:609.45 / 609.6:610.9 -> -0.02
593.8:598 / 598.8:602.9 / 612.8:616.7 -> 0.00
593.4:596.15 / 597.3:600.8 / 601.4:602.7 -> 0.01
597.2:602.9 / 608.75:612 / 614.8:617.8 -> -0.02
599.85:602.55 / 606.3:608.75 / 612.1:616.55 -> -0.02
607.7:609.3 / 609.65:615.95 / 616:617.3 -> -0.02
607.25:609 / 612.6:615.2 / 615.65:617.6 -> -0.01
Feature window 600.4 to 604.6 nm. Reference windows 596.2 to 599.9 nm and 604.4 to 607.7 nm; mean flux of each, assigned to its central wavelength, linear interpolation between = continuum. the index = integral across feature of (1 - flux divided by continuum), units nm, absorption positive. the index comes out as 0.03 nm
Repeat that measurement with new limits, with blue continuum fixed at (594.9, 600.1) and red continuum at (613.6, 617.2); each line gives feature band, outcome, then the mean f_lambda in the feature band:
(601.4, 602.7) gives 0.00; 13.3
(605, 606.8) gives -0.03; 13.3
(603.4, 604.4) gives -0.02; 13.5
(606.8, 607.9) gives -0.03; 13.4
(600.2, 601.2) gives 0.01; 13.3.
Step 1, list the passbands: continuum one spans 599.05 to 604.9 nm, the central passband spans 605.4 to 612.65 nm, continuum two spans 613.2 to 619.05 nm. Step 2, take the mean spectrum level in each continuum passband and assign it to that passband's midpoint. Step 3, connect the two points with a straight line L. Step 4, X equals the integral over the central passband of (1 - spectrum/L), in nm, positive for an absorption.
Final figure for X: -0.07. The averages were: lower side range 13.4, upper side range 12.7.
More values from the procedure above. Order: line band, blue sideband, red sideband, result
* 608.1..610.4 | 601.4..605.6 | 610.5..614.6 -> -0.01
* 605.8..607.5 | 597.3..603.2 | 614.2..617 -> -0.03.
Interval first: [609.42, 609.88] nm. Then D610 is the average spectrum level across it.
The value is 13.2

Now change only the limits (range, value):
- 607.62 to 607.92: 13.4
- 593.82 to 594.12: 14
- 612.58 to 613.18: 13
